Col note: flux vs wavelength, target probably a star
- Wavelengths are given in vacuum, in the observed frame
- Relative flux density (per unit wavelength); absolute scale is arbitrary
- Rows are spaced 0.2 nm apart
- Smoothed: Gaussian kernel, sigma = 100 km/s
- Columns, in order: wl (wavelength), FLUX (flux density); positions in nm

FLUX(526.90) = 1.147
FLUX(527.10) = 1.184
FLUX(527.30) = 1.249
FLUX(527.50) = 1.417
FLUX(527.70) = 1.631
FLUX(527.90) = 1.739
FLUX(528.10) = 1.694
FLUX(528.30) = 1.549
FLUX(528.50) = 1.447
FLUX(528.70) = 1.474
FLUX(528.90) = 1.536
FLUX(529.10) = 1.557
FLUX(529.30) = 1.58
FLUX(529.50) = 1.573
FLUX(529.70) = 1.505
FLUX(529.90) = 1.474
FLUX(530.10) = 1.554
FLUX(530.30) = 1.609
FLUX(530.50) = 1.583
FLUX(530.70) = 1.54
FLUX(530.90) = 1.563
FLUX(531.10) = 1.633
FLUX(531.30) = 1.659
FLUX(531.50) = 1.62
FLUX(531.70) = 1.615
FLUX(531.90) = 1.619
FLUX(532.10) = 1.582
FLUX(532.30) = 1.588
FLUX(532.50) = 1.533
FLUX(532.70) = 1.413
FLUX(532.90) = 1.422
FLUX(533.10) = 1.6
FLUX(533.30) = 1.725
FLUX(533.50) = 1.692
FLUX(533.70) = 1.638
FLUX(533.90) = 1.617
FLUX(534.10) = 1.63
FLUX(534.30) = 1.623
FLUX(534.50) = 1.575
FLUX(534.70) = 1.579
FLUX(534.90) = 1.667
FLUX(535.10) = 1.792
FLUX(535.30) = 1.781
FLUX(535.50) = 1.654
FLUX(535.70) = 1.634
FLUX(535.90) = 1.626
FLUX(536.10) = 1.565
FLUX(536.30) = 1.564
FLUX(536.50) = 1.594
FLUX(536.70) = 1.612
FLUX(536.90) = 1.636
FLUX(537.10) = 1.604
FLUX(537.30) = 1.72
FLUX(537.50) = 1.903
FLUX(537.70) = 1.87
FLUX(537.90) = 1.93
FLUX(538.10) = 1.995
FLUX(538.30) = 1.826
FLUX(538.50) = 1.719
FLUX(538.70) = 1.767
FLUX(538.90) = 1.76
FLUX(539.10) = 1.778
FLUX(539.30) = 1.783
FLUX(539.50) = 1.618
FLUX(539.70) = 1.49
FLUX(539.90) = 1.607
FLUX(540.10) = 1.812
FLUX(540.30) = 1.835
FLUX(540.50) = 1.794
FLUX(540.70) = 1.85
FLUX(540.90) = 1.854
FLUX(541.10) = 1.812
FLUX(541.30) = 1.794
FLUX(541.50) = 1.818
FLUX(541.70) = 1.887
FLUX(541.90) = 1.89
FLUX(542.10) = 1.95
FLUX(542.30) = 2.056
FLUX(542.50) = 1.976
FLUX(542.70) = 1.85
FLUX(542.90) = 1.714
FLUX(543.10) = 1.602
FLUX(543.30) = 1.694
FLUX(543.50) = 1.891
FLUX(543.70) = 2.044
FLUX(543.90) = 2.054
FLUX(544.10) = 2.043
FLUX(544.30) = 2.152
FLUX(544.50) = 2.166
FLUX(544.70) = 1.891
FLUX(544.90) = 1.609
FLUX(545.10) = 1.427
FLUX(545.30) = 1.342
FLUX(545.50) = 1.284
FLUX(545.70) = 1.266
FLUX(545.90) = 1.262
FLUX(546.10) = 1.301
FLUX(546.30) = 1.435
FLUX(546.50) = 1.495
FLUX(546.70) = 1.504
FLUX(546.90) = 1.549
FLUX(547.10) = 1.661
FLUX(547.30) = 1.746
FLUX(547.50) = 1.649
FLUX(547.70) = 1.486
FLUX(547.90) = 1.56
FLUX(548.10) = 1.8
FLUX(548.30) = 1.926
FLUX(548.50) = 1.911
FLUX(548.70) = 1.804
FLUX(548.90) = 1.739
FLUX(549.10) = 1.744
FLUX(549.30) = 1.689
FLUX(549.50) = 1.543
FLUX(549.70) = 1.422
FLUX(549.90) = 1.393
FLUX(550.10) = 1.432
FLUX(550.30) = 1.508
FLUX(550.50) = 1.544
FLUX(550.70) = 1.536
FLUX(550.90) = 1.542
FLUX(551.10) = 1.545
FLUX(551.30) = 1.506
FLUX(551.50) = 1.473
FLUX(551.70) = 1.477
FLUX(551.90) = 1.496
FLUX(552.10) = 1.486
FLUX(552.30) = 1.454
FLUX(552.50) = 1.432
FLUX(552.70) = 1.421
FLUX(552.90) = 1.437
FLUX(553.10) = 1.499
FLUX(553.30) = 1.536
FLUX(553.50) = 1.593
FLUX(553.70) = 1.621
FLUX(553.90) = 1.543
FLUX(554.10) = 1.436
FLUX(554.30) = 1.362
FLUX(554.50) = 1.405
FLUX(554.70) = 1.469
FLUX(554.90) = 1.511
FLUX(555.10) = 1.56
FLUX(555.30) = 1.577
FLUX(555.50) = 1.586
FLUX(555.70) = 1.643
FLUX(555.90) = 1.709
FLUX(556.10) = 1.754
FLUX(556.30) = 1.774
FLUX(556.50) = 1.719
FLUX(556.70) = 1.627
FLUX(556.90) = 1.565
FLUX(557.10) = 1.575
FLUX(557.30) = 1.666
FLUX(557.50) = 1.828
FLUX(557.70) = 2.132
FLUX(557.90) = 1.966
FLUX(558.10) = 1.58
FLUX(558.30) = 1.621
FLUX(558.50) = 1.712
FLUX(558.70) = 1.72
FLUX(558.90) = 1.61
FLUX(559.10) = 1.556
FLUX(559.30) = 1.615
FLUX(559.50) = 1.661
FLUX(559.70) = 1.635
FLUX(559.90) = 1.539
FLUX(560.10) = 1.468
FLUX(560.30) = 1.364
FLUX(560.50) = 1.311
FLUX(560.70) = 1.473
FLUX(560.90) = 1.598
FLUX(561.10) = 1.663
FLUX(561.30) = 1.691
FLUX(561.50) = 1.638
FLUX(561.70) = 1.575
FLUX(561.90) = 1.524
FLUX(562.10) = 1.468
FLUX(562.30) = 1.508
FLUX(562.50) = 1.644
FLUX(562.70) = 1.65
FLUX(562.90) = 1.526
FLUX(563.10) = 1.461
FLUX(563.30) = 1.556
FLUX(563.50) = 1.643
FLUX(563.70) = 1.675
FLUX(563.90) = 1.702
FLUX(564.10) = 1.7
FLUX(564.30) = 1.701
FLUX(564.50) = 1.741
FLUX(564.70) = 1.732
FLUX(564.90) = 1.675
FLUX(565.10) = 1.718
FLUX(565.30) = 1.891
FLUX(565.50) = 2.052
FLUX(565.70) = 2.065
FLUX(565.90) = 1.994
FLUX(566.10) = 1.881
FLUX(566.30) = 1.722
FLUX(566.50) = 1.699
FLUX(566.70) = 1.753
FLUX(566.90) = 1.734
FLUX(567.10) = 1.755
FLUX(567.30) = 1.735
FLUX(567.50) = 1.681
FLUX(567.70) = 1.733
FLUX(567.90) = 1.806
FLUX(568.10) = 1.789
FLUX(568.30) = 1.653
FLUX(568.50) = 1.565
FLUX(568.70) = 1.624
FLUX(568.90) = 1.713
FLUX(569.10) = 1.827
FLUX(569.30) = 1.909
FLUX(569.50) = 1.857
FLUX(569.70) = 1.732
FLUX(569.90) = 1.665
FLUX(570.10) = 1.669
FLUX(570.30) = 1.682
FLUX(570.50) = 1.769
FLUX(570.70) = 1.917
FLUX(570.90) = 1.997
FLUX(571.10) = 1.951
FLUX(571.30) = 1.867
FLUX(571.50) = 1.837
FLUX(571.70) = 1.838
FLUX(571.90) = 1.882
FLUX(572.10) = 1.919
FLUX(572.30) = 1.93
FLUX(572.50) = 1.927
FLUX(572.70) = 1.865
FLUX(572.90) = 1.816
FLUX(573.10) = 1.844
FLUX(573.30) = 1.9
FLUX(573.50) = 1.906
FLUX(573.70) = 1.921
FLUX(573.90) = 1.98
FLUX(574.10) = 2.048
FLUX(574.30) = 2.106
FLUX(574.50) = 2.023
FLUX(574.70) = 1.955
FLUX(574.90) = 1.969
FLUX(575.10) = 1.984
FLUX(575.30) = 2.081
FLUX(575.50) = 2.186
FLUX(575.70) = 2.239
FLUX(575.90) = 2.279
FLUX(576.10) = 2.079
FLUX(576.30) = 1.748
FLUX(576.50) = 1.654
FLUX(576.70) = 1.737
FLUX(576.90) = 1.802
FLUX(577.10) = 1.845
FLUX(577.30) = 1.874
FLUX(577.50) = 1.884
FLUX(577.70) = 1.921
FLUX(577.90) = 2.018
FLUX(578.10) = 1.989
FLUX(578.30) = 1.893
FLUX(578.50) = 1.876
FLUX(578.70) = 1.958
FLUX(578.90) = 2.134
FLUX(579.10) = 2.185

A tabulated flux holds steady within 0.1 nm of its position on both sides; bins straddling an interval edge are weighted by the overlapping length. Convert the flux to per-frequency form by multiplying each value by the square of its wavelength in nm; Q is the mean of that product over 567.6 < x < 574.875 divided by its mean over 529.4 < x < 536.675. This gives 1.32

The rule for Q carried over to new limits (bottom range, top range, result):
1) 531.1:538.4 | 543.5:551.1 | 1.03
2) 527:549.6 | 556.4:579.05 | 1.19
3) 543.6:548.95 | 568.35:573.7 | 1.19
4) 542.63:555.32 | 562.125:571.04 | 1.16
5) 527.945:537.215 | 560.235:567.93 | 1.18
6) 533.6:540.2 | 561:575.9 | 1.19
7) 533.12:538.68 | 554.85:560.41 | 1.06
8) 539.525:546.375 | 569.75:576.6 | 1.23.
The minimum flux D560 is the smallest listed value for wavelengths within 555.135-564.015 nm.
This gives 1.311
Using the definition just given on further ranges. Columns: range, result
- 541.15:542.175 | 1.794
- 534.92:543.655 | 1.49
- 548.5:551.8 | 1.393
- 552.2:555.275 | 1.362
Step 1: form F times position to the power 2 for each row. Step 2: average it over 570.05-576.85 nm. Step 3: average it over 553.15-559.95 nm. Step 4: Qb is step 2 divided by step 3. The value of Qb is 1.3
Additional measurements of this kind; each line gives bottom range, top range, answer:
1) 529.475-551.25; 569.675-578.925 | 1.29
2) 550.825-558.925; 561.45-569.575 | 1.12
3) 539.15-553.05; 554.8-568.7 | 1.06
